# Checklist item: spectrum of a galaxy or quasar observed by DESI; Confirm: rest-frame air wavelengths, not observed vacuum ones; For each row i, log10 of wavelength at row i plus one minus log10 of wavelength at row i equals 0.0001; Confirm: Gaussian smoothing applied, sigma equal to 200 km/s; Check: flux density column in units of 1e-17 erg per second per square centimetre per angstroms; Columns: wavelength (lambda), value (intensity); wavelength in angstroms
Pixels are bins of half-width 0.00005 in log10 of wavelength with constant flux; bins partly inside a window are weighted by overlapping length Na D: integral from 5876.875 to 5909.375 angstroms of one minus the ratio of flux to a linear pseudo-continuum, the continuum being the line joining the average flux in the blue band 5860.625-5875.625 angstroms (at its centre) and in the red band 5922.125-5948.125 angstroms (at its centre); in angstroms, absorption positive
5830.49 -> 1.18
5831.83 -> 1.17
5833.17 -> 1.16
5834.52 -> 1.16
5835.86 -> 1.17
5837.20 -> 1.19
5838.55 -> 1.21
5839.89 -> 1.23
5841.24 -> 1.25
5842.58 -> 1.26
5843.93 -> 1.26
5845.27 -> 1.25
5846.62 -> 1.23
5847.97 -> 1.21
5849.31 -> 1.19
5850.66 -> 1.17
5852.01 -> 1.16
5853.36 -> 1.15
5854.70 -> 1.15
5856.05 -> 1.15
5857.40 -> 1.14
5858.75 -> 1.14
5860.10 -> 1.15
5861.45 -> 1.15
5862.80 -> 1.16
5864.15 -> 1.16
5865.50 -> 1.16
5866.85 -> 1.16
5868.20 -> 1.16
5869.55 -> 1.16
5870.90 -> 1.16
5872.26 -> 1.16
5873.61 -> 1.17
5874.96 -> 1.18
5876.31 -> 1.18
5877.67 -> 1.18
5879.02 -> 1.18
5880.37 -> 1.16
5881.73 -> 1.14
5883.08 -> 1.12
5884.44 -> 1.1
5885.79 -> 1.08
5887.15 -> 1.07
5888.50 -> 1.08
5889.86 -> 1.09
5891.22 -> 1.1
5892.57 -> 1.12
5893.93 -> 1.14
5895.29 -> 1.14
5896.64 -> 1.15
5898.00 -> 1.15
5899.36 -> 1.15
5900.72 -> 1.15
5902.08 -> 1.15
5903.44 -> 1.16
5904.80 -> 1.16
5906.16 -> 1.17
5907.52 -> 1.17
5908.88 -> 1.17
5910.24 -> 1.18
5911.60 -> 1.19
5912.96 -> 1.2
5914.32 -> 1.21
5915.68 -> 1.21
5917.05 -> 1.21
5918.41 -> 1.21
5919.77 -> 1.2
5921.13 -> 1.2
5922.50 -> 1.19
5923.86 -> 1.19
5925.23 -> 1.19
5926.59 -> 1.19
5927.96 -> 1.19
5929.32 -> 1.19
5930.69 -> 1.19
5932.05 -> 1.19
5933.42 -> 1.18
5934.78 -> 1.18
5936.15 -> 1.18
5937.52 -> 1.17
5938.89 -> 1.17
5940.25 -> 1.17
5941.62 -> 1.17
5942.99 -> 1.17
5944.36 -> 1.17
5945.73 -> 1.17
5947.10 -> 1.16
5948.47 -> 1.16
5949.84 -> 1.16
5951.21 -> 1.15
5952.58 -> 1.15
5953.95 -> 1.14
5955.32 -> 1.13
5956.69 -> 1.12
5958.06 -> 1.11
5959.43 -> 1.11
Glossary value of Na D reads 0.9 angstroms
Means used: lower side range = 1.16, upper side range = 1.18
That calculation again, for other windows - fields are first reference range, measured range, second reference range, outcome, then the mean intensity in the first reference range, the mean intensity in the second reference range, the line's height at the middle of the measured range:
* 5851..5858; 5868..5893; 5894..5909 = 0.4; 1.15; 1.15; 1.15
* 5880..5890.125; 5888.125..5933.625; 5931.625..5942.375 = -1.2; 1.1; 1.18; 1.14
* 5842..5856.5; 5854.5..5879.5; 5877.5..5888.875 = 0.0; 1.2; 1.12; 1.16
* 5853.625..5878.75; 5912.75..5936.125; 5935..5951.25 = -0.6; 1.16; 1.17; 1.17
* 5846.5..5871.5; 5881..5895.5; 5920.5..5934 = 0.8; 1.16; 1.19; 1.17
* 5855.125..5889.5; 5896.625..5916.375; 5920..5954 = -0.2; 1.15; 1.18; 1.16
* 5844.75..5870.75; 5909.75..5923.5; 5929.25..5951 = -0.3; 1.17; 1.17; 1.17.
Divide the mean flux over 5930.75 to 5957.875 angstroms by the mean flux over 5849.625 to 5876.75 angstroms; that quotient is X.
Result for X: 1.00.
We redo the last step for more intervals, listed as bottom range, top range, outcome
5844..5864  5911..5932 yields 1.02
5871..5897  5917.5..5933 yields 1.05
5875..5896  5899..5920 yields 1.05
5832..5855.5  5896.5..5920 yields 0.98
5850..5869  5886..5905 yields 0.98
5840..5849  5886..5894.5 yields 0.89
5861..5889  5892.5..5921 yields 1.02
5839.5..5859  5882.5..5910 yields 0.95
